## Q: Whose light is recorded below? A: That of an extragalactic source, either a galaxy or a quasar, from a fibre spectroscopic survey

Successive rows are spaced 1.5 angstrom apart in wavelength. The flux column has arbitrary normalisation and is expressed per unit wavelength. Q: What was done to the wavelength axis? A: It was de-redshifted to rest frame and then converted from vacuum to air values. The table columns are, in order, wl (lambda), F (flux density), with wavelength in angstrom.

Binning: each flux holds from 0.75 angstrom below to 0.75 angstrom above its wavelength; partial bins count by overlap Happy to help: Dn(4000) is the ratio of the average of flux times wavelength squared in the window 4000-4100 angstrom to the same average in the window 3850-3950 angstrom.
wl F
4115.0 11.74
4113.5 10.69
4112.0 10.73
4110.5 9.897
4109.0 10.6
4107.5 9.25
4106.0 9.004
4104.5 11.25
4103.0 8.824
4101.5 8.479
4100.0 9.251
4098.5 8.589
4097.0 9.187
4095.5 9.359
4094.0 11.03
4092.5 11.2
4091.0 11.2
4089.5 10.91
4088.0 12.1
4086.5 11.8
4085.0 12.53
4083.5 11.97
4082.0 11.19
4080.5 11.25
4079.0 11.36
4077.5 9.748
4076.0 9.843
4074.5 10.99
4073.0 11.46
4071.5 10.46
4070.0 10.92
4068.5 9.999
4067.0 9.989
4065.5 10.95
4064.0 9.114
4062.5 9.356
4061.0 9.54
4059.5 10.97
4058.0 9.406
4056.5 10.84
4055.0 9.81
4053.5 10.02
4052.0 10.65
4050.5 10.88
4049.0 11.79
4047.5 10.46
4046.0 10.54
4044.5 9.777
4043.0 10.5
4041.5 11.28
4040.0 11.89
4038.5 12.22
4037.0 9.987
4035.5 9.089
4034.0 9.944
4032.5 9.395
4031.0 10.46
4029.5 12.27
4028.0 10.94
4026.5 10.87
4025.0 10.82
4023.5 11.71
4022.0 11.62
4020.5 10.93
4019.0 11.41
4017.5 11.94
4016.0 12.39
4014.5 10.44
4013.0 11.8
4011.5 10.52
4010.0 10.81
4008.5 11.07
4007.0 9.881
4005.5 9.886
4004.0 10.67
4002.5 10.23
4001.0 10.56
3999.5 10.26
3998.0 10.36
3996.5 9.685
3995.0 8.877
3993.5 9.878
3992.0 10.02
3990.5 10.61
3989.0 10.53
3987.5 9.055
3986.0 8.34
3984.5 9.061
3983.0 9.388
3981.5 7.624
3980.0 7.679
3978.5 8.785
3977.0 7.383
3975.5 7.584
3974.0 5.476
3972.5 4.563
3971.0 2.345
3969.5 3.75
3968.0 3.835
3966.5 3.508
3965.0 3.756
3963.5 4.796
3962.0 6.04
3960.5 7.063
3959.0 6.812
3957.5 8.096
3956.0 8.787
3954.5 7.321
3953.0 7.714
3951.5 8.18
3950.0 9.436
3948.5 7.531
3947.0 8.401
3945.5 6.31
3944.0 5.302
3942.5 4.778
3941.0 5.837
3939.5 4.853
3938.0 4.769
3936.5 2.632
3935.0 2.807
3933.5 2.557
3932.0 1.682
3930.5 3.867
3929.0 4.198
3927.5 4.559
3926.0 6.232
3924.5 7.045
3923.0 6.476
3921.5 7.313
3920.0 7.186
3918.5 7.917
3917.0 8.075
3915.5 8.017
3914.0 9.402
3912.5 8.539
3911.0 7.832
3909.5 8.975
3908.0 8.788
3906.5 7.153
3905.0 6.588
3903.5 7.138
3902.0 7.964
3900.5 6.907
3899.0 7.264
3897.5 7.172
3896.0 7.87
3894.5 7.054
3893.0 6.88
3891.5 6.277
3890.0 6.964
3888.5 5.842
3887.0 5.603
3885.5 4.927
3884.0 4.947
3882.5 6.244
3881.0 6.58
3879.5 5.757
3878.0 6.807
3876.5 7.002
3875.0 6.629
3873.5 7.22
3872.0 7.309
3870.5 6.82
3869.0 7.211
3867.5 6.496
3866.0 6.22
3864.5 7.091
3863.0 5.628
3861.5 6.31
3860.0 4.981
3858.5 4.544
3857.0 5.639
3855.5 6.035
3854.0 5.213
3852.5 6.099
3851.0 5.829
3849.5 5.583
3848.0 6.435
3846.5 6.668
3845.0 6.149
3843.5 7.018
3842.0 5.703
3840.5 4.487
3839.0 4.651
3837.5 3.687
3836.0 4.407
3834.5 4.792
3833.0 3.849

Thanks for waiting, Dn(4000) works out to 1.82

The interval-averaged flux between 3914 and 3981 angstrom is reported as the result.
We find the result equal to 5.98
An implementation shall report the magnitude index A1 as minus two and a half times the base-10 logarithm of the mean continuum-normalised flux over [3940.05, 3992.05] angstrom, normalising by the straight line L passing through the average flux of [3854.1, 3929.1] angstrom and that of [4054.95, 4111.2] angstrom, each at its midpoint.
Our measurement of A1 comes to 0.17 mag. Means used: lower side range 6.76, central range 6.97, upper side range 10.4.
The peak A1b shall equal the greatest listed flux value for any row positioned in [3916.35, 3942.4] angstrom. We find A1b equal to 8.075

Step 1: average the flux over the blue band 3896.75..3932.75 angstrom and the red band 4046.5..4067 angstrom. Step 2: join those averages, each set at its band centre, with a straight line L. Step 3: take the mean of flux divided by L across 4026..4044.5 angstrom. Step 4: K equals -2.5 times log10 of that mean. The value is -0.098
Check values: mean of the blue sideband 6.93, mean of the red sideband 10.3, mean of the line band 10.7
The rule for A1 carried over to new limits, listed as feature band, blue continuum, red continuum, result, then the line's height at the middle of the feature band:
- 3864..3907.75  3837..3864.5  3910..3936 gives -0.146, 5.87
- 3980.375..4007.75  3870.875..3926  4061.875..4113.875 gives -0.108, 8.77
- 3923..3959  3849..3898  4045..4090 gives 0.326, 7.8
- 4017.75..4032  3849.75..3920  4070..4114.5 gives -0.205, 9.29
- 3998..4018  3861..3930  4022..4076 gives -0.128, 9.57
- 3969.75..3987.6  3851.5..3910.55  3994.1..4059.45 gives 0.298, 9.32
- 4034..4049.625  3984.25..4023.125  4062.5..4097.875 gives -0.010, 10.6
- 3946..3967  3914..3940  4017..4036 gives -0.004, 7.05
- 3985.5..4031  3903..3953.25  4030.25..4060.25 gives -0.155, 9.2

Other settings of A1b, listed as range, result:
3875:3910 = 8.975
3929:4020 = 12.39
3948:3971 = 9.436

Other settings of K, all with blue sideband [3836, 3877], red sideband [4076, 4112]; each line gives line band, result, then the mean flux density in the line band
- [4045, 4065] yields -0.06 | 10.3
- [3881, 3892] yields 0.12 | 5.87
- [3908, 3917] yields -0.21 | 8.53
